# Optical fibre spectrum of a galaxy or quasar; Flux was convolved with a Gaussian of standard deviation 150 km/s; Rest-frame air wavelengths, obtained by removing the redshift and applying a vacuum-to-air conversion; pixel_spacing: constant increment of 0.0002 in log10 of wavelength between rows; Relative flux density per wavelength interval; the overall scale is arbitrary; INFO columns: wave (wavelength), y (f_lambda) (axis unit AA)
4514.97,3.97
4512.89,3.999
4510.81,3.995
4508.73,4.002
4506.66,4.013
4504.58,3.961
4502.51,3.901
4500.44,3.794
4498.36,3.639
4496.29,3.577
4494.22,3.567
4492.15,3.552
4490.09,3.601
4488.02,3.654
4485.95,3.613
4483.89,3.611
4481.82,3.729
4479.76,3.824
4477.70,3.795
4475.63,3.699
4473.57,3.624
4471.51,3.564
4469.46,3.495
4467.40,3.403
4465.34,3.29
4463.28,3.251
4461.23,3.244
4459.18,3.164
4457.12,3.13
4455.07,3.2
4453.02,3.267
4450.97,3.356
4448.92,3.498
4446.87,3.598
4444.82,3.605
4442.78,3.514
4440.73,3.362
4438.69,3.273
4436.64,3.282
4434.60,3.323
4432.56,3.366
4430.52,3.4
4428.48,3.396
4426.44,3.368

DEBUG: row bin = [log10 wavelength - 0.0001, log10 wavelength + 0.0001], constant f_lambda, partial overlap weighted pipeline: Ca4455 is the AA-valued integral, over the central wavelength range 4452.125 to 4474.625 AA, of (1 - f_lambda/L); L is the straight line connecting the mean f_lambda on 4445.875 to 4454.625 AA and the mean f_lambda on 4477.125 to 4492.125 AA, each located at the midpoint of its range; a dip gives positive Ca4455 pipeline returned 1.18 AA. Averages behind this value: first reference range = 3.41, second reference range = 3.68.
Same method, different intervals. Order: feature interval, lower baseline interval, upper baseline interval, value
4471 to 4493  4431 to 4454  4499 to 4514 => 0.4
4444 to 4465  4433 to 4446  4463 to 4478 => 0.8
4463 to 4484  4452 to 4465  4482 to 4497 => -1.1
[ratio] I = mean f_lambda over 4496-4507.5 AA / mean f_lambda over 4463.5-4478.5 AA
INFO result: 1.1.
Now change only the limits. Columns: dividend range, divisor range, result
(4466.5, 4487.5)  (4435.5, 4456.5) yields 1.07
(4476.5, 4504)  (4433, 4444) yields 1.10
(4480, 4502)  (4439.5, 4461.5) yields 1.09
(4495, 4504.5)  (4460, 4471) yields 1.12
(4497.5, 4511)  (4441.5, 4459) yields 1.15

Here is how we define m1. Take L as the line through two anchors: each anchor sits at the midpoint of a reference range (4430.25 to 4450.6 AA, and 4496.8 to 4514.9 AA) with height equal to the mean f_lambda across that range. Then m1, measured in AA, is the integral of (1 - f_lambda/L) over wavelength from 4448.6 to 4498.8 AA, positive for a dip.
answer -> 2.4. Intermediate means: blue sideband 3.42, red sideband 3.91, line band 3.49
